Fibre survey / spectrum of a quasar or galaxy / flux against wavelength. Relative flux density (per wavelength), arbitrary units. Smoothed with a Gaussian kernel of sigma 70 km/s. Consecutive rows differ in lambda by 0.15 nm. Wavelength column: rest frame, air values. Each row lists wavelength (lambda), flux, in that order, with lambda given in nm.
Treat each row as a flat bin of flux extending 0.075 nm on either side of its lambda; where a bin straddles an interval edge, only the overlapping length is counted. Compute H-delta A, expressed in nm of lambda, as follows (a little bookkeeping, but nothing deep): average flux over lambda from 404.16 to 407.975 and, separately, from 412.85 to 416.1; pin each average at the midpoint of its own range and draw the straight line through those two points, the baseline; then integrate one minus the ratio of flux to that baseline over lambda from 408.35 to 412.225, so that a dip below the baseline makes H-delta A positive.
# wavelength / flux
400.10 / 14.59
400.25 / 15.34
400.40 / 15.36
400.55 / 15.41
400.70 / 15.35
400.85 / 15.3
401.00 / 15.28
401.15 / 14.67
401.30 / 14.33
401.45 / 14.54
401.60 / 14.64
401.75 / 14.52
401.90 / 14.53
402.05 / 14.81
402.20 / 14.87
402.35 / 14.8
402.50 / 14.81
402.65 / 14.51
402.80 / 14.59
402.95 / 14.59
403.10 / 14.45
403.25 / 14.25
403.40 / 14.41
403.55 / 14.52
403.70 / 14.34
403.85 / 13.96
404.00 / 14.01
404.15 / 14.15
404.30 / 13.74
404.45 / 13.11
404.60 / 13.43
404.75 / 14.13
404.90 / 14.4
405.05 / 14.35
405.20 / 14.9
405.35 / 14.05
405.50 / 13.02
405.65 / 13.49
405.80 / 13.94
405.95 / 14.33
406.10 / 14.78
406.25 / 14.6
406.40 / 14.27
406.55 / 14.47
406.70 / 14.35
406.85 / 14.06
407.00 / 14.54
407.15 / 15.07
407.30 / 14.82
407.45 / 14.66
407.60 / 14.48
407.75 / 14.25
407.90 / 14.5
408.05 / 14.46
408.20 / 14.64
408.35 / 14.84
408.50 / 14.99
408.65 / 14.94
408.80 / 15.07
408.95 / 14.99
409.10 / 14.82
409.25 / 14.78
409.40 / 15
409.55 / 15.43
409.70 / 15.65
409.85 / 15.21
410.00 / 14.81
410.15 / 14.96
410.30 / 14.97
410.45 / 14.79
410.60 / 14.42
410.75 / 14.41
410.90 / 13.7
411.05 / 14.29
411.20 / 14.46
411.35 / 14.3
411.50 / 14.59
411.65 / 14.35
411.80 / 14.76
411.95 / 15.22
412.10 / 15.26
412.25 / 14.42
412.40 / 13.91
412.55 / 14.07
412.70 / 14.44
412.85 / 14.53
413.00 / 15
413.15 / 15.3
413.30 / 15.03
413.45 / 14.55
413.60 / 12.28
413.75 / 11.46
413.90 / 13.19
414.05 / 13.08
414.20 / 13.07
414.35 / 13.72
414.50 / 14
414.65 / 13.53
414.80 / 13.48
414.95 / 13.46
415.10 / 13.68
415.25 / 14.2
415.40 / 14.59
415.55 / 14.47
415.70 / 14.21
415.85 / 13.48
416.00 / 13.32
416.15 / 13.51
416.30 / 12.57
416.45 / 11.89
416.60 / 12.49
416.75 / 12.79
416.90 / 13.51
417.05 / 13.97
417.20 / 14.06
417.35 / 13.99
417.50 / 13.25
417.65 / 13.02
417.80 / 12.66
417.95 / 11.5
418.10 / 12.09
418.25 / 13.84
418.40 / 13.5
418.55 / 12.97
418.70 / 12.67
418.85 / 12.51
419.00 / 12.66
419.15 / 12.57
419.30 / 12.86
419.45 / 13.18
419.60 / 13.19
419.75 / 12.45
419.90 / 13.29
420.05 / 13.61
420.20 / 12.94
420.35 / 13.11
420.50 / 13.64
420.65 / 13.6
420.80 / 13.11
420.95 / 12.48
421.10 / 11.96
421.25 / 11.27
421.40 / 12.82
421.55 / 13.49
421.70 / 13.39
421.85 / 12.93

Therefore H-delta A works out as -0.22 nm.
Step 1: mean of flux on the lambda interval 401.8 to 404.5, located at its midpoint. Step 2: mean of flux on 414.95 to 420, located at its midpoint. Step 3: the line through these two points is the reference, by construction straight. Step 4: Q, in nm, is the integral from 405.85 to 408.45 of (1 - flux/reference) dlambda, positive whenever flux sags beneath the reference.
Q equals -0.09 nm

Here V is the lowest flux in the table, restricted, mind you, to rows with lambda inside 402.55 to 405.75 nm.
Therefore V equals 13.02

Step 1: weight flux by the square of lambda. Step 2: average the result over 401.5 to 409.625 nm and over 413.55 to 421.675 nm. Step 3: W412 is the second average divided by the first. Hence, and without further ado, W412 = 0.96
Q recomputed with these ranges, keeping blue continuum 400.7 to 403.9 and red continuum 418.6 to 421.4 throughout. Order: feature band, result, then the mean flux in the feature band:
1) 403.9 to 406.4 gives 0.053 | 14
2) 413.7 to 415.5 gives -0.015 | 13.5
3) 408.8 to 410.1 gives -0.110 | 15.1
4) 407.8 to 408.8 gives -0.051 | 14.7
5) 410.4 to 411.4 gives -0.041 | 14.3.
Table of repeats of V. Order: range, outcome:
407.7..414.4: 11.46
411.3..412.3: 14.3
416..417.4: 11.89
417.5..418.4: 11.5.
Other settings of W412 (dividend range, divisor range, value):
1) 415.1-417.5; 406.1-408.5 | 0.97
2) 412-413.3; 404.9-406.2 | 1.07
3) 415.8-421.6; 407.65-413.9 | 0.92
